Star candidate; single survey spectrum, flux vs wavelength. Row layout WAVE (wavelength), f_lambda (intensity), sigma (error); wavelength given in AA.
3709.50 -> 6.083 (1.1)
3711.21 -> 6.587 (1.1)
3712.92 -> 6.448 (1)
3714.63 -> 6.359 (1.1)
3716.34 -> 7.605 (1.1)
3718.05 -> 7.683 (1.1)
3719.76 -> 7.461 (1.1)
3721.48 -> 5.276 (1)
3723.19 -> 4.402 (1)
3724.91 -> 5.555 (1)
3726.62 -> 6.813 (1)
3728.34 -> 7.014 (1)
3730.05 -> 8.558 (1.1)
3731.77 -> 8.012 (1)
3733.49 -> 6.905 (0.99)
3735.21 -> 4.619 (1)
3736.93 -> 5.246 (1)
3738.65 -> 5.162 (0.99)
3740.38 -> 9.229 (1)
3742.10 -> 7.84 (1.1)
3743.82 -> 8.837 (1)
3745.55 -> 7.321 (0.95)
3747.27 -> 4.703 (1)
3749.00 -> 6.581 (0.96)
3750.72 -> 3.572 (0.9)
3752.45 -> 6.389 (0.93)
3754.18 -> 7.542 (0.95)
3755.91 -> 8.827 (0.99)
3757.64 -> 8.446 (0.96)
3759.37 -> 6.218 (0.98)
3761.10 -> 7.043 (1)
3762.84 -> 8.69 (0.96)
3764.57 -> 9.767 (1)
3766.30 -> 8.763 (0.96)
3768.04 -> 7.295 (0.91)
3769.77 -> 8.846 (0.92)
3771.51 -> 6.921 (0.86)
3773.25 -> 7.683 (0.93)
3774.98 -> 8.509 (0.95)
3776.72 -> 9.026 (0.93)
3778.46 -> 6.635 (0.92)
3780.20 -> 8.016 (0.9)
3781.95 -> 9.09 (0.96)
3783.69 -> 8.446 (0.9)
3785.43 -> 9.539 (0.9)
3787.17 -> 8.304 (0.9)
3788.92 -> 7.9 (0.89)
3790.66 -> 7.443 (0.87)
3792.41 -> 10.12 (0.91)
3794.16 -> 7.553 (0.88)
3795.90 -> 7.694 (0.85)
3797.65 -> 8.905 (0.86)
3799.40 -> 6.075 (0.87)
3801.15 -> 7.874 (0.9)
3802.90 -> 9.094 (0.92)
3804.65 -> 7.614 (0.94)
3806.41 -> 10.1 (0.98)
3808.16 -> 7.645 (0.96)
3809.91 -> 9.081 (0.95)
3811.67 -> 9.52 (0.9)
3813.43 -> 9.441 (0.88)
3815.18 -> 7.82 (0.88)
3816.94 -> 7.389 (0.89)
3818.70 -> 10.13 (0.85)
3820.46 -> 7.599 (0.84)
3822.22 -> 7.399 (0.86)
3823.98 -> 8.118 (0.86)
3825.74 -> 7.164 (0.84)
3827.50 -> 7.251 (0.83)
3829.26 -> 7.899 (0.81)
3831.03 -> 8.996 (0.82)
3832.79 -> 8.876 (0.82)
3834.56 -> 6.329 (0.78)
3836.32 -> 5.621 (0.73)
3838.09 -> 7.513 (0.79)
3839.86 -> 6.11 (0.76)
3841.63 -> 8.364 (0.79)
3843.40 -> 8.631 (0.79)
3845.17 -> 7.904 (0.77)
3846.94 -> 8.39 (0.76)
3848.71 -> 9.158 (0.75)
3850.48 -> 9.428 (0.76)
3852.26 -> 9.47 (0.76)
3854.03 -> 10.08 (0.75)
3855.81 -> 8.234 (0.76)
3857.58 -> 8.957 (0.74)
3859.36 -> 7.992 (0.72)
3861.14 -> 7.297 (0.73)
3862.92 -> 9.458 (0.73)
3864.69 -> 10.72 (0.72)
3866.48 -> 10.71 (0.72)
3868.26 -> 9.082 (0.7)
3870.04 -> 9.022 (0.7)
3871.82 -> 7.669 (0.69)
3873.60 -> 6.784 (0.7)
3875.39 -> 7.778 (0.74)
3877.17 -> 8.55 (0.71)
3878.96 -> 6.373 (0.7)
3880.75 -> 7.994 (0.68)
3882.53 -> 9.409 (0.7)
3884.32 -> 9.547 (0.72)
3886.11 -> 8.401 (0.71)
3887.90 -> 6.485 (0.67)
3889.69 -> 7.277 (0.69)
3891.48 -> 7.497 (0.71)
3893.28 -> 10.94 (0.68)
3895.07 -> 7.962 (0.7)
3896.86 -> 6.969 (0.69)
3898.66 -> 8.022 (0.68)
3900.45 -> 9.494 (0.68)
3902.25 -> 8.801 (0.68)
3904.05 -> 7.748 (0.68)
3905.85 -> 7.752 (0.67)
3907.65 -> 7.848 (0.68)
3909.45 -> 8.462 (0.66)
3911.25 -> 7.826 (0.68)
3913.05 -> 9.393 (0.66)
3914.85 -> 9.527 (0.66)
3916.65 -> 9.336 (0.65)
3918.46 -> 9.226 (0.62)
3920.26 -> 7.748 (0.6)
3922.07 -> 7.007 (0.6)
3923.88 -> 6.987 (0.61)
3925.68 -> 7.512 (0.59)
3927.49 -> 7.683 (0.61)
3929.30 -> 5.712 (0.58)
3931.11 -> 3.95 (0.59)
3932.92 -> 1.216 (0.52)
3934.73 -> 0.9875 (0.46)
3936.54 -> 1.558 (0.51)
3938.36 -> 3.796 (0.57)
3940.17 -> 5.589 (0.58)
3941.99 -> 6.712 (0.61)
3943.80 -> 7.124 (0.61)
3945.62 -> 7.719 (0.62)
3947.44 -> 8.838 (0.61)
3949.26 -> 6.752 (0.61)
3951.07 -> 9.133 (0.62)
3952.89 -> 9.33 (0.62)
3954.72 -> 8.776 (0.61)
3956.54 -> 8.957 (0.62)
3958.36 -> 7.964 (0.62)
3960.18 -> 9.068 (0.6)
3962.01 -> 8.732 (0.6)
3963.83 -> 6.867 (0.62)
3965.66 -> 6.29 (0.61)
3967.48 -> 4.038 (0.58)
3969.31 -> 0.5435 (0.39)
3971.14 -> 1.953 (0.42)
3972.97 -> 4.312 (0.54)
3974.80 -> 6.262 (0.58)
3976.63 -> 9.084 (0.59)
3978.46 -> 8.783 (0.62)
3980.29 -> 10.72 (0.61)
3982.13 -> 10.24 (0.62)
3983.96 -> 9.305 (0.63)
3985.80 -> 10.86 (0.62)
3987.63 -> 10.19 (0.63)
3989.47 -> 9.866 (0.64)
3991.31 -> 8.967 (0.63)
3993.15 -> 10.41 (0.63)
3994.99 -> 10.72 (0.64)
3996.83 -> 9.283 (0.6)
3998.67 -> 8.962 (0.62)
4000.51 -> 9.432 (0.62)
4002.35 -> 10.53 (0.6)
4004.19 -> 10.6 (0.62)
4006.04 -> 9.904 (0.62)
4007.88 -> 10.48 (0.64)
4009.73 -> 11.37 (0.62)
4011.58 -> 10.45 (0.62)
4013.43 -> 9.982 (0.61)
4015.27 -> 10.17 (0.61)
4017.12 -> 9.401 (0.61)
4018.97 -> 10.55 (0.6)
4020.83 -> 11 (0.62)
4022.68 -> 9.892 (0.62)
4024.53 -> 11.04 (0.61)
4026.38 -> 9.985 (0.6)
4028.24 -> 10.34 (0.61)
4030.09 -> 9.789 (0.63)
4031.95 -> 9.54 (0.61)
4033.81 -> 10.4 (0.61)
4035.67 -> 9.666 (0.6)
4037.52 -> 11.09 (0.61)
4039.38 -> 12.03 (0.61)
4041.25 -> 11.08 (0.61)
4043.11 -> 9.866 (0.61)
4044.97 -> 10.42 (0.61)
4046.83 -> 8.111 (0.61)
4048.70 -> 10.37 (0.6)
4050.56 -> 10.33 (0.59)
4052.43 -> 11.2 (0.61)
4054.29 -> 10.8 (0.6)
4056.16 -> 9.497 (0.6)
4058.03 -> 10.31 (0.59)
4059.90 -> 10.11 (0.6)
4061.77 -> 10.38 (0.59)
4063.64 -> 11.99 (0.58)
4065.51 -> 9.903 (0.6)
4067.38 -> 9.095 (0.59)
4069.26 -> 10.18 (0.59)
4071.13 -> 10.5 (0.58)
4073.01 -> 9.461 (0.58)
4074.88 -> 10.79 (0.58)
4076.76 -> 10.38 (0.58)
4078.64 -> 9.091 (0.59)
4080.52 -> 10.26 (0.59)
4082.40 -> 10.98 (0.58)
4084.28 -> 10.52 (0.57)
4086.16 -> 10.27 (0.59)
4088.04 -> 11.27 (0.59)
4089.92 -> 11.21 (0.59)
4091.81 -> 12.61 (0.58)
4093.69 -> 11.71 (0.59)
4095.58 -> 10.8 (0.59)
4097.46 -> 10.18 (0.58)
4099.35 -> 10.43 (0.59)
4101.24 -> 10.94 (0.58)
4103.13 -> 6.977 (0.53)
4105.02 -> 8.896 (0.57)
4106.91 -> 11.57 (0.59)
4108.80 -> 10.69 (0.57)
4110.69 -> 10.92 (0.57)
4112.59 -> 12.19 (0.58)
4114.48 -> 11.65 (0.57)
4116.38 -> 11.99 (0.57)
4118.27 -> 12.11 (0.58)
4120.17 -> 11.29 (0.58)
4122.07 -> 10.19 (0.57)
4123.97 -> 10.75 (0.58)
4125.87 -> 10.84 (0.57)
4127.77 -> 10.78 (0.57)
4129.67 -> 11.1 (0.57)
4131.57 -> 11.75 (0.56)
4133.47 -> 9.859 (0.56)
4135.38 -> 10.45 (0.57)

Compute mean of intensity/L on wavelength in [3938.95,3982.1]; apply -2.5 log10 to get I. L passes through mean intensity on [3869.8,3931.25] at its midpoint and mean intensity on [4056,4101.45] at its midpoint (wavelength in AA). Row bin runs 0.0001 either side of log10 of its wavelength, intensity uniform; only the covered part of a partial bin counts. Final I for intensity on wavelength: 0.23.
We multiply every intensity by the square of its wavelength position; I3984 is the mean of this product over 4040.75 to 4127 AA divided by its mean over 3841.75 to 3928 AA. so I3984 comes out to 1.38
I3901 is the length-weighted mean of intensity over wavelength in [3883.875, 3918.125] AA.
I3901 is 8.38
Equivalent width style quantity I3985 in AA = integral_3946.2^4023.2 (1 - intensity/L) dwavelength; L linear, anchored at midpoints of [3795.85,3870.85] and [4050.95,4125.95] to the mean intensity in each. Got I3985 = 7.52 AA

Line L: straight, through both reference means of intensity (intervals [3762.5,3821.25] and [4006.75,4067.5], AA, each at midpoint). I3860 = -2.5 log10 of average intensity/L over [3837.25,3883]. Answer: 0.052 mag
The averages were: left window 8.37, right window 10.3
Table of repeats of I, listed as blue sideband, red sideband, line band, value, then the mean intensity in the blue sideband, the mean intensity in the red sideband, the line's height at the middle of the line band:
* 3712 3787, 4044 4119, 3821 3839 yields 0.08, 7.29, 10.5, 8.07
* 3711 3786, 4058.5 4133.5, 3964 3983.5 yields 0.44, 7.26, 10.7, 9.47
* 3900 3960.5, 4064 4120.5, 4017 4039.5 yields -0.12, 7.19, 10.6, 9.27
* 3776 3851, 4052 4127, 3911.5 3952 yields 0.37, 8.16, 10.6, 9.21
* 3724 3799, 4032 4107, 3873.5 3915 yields 0.07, 7.56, 10.4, 8.77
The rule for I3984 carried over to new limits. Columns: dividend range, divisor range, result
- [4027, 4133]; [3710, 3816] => 1.64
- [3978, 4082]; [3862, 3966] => 1.41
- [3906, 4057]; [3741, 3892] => 1.15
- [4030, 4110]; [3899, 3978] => 1.62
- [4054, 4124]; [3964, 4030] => 1.23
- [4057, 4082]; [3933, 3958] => 1.69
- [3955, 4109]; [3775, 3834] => 1.32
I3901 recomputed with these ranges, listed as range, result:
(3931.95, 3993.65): 7.07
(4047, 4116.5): 10.5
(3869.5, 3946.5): 7.27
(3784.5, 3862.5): 8.24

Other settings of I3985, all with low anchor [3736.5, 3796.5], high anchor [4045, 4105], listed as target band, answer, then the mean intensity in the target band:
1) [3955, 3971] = 5.0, 6.42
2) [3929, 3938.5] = 6.8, 2.61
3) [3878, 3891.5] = 1.3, 7.9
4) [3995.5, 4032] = -1.3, 10.2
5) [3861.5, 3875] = -0.6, 8.95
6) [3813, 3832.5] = 0.2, 8.1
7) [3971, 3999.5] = 1.9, 8.93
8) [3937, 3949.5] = 3.7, 6.46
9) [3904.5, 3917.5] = 0.5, 8.56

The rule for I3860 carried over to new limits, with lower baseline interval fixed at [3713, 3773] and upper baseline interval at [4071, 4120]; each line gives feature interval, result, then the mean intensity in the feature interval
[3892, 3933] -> 0.127 mag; 7.83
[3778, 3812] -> -0.102 mag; 8.33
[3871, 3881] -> 0.129 mag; 7.49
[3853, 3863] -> -0.048 mag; 8.62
